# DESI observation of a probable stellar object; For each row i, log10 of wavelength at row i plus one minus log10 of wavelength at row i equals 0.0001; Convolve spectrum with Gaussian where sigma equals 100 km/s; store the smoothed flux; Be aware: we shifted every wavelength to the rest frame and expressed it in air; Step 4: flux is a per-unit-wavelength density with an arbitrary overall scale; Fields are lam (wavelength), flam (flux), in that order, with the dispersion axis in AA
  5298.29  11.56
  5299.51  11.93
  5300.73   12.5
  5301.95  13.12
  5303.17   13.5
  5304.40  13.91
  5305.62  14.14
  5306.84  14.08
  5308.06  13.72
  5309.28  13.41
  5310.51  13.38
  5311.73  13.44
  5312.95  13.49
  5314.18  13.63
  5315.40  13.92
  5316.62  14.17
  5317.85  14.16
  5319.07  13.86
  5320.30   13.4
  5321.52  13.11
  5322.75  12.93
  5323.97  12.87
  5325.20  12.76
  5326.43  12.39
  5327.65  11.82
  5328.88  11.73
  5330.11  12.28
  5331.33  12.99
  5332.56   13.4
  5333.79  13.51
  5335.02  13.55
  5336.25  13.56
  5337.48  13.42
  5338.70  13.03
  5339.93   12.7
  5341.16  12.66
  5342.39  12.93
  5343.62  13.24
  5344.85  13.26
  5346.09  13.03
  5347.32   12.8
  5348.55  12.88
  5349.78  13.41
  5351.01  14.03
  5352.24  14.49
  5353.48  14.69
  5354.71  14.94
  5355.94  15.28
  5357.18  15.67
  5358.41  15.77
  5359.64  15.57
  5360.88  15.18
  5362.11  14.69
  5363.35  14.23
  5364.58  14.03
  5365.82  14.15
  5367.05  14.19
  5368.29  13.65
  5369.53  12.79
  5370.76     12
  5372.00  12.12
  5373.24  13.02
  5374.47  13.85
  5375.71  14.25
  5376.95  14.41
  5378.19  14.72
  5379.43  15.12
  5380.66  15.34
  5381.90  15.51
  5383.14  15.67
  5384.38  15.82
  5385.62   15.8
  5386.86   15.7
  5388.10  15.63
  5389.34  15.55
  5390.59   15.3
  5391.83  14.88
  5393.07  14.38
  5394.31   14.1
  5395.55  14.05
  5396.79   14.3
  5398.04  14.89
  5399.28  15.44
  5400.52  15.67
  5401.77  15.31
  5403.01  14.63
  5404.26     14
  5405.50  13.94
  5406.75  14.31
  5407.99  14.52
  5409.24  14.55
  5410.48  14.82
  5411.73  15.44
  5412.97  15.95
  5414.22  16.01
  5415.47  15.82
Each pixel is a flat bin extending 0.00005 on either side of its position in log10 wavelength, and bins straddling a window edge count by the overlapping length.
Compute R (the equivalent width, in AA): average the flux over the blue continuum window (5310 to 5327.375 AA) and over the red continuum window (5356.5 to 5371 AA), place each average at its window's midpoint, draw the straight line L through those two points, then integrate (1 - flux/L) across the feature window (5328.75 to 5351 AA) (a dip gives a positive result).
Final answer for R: 1.2 AA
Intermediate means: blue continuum 13.4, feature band 13.1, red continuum 14.4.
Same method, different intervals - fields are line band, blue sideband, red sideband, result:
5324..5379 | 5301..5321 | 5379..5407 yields 2.82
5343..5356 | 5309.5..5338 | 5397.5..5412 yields -0.05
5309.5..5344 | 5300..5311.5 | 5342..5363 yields 1.68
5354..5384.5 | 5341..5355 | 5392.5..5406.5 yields -1.08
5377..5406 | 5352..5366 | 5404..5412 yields -0.76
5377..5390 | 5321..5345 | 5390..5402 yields -0.90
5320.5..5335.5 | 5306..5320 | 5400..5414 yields 1.23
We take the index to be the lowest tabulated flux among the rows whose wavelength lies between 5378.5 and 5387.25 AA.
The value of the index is 15.12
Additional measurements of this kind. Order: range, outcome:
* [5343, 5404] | 12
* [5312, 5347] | 11.73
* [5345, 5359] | 12.8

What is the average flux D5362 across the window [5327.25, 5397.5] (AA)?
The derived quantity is 14.1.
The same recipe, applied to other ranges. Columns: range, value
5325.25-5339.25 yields 12.9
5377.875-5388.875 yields 15.5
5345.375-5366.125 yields 14.4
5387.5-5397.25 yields 14.8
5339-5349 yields 12.9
